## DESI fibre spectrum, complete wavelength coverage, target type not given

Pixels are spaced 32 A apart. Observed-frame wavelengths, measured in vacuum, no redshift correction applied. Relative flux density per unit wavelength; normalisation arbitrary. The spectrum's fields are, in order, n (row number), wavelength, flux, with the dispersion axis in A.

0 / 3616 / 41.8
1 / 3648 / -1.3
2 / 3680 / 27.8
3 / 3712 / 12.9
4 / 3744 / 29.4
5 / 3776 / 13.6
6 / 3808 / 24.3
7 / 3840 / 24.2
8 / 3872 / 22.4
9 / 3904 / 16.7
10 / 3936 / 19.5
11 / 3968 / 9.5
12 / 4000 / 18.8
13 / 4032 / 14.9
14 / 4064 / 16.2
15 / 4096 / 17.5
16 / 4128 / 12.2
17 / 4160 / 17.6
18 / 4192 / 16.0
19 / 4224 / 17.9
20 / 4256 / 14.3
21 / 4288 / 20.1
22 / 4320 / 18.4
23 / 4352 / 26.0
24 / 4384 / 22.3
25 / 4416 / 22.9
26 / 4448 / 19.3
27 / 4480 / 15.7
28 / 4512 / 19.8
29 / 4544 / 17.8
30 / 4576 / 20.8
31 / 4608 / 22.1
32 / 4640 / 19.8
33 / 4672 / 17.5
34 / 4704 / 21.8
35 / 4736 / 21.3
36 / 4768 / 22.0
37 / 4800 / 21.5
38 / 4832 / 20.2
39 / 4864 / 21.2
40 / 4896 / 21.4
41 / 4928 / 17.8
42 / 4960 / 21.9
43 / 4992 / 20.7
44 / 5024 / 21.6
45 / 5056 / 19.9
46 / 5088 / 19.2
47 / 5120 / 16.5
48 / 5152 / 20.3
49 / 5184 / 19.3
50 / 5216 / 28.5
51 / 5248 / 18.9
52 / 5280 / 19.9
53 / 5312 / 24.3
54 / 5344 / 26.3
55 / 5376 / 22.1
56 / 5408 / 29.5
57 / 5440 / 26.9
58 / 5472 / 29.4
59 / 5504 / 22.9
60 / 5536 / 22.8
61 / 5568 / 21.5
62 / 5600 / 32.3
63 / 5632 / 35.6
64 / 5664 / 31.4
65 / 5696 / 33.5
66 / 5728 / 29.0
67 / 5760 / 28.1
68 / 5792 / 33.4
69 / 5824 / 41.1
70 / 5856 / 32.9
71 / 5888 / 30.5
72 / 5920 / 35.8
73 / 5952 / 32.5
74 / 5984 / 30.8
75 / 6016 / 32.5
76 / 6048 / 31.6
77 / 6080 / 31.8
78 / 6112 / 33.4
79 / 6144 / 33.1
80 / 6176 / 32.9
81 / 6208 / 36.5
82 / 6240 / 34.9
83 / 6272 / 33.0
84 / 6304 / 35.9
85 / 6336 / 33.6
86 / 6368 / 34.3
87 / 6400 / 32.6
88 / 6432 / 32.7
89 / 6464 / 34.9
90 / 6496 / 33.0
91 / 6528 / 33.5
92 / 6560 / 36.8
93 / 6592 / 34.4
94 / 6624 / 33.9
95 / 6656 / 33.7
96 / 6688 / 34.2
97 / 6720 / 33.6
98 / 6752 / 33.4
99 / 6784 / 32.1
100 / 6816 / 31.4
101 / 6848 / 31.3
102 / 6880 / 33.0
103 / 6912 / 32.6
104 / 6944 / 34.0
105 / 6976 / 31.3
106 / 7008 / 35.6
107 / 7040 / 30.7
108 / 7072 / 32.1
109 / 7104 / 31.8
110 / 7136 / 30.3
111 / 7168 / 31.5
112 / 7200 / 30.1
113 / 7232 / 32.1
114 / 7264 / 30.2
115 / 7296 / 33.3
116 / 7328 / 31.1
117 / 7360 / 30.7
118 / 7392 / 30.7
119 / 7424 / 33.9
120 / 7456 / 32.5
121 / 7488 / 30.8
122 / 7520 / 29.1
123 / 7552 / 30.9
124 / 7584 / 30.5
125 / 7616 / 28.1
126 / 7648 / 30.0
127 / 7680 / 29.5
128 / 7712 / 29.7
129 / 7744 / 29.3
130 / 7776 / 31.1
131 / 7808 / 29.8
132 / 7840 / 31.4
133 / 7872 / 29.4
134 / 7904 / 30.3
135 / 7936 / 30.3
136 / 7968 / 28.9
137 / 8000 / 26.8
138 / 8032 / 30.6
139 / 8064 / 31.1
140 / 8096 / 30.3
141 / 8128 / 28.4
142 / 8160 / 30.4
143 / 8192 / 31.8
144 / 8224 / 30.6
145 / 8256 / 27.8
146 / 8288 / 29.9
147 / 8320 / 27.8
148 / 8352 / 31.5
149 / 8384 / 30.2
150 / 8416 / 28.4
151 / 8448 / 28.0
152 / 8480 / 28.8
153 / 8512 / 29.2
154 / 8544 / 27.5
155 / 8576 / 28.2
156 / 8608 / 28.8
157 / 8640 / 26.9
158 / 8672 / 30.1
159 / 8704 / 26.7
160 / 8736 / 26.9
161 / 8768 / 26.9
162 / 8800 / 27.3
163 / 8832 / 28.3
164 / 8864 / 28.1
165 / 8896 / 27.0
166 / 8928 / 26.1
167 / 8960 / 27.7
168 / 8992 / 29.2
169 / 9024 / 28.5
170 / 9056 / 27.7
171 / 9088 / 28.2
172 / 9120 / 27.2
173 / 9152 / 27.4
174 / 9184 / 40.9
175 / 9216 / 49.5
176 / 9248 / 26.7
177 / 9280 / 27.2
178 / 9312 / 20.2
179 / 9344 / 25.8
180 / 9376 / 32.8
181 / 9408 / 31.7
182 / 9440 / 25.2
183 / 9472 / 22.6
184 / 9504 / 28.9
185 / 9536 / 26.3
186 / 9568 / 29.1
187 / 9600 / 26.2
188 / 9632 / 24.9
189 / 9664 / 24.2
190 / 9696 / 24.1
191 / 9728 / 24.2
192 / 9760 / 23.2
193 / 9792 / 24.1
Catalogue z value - 0.40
